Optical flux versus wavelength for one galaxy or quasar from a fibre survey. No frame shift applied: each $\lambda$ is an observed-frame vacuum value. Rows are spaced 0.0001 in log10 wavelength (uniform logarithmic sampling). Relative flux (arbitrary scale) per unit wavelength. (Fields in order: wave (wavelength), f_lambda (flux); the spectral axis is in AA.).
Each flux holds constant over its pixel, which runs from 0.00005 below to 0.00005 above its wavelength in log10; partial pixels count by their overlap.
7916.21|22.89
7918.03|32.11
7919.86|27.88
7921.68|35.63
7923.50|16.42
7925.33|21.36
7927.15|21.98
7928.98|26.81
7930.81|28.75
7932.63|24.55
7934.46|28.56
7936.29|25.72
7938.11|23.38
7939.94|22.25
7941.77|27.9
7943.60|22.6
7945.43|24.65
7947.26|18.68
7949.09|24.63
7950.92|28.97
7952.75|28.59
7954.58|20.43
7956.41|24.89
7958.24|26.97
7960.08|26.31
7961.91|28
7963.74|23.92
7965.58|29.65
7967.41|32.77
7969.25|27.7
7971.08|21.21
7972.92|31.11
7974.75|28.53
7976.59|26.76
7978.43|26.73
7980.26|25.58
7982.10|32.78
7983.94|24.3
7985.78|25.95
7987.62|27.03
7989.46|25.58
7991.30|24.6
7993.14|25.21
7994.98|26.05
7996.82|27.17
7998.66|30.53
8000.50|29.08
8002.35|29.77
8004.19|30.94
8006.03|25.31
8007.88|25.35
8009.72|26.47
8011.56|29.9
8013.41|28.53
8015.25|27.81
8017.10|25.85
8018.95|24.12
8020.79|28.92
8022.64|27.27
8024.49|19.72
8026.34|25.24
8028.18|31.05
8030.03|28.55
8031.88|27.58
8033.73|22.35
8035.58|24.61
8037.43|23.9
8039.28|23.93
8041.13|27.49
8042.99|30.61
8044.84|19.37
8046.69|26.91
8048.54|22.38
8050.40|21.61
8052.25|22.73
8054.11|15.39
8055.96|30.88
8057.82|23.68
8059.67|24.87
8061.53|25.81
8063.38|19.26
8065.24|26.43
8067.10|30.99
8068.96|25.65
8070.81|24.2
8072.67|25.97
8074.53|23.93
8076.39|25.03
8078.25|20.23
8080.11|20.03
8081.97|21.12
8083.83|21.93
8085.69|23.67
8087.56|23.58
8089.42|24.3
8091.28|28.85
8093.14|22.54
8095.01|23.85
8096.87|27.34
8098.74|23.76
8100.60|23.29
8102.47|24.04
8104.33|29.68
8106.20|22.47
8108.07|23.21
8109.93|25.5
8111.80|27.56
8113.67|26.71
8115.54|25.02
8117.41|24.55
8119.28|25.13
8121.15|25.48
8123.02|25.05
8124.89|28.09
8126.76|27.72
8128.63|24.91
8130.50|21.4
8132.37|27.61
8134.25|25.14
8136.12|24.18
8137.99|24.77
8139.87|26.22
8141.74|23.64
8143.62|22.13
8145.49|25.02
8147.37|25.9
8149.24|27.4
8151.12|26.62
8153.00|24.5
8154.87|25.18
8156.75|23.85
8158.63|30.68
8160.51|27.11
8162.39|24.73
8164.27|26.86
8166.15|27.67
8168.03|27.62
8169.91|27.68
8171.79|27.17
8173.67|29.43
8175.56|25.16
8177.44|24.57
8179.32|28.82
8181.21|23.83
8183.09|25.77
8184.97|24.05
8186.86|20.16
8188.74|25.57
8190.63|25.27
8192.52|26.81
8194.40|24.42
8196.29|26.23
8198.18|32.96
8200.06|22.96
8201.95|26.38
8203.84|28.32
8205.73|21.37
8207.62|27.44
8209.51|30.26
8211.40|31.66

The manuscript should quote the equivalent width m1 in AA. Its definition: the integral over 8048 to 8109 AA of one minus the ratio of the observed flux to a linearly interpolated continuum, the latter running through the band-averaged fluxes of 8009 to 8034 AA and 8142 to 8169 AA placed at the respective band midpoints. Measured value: 5.6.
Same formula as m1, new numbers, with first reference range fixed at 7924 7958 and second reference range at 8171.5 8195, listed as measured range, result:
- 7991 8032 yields -3.8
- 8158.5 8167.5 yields -0.6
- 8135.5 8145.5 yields 0.4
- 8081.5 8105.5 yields 0.6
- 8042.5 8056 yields 1.1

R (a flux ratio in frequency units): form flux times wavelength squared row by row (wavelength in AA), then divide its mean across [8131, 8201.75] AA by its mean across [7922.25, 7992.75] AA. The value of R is 1.06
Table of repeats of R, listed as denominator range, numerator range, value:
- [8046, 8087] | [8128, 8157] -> 1.07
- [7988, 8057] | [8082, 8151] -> 0.98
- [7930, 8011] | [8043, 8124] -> 0.94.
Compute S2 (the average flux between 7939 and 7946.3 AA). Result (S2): 24.3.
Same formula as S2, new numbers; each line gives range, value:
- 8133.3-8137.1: 24.7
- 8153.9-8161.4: 26.7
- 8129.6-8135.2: 24.7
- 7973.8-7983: 28.1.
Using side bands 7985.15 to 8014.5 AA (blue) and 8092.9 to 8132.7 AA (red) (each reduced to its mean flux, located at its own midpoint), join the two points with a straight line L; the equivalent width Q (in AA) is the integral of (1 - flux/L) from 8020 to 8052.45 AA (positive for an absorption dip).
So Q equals 1.7 AA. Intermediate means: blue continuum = 27.4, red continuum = 25.2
